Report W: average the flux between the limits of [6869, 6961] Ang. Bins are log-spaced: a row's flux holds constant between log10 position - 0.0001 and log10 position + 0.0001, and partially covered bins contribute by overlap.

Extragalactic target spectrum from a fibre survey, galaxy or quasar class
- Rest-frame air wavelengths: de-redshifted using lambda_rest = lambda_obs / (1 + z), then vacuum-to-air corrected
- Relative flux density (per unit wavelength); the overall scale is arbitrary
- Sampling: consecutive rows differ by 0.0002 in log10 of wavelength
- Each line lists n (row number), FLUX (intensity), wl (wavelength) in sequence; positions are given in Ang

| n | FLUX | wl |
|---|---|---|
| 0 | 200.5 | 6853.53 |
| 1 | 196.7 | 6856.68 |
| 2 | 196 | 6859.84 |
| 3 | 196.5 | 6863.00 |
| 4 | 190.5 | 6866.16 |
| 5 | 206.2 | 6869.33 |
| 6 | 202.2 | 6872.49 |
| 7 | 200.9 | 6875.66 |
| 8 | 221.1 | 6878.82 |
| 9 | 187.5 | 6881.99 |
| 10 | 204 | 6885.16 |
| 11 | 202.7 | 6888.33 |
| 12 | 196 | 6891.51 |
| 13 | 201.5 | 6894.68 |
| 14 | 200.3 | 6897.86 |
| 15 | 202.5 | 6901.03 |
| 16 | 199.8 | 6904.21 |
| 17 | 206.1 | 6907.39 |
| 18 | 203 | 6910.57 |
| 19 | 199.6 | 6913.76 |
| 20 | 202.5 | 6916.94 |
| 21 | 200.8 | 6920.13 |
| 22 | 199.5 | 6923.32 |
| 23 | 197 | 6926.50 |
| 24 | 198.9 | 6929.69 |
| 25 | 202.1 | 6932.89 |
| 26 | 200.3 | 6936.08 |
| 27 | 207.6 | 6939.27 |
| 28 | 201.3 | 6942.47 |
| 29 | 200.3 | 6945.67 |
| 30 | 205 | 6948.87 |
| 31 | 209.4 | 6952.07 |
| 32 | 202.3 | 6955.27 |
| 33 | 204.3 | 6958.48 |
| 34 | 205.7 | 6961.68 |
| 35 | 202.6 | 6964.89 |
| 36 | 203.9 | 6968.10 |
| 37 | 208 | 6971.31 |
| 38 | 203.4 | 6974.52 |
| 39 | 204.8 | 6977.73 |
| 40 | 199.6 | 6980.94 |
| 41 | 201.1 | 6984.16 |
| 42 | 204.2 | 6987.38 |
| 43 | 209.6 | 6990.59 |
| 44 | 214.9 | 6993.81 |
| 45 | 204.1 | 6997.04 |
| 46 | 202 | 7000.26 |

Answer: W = 202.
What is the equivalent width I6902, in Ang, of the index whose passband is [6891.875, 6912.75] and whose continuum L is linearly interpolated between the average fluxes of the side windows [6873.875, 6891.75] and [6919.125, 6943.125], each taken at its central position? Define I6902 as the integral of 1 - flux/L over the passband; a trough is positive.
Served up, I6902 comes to 0.0 Ang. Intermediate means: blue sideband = 202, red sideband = 201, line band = 202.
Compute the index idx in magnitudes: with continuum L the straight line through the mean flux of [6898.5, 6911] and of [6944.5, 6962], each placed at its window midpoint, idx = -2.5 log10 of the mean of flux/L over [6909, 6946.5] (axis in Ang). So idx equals 0.01 mag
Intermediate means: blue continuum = 203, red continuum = 205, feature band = 201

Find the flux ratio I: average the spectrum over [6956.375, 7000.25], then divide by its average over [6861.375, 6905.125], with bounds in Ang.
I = 1.02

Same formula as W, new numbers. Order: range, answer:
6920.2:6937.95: 200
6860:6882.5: 201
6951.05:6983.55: 204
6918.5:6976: 203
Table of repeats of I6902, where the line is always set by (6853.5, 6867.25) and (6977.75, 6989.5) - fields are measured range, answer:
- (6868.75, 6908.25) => -0.97 Ang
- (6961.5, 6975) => -0.20 Ang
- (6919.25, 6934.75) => -0.01 Ang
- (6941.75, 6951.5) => -0.12 Ang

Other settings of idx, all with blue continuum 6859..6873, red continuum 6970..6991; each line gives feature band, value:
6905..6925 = -0.01 mag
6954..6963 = -0.01 mag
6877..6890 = -0.03 mag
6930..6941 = -0.01 mag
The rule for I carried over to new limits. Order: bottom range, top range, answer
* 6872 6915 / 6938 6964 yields 1.01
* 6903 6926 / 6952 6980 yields 1.02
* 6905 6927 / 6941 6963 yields 1.01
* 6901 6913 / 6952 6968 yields 1.01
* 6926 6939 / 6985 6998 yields 1.04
